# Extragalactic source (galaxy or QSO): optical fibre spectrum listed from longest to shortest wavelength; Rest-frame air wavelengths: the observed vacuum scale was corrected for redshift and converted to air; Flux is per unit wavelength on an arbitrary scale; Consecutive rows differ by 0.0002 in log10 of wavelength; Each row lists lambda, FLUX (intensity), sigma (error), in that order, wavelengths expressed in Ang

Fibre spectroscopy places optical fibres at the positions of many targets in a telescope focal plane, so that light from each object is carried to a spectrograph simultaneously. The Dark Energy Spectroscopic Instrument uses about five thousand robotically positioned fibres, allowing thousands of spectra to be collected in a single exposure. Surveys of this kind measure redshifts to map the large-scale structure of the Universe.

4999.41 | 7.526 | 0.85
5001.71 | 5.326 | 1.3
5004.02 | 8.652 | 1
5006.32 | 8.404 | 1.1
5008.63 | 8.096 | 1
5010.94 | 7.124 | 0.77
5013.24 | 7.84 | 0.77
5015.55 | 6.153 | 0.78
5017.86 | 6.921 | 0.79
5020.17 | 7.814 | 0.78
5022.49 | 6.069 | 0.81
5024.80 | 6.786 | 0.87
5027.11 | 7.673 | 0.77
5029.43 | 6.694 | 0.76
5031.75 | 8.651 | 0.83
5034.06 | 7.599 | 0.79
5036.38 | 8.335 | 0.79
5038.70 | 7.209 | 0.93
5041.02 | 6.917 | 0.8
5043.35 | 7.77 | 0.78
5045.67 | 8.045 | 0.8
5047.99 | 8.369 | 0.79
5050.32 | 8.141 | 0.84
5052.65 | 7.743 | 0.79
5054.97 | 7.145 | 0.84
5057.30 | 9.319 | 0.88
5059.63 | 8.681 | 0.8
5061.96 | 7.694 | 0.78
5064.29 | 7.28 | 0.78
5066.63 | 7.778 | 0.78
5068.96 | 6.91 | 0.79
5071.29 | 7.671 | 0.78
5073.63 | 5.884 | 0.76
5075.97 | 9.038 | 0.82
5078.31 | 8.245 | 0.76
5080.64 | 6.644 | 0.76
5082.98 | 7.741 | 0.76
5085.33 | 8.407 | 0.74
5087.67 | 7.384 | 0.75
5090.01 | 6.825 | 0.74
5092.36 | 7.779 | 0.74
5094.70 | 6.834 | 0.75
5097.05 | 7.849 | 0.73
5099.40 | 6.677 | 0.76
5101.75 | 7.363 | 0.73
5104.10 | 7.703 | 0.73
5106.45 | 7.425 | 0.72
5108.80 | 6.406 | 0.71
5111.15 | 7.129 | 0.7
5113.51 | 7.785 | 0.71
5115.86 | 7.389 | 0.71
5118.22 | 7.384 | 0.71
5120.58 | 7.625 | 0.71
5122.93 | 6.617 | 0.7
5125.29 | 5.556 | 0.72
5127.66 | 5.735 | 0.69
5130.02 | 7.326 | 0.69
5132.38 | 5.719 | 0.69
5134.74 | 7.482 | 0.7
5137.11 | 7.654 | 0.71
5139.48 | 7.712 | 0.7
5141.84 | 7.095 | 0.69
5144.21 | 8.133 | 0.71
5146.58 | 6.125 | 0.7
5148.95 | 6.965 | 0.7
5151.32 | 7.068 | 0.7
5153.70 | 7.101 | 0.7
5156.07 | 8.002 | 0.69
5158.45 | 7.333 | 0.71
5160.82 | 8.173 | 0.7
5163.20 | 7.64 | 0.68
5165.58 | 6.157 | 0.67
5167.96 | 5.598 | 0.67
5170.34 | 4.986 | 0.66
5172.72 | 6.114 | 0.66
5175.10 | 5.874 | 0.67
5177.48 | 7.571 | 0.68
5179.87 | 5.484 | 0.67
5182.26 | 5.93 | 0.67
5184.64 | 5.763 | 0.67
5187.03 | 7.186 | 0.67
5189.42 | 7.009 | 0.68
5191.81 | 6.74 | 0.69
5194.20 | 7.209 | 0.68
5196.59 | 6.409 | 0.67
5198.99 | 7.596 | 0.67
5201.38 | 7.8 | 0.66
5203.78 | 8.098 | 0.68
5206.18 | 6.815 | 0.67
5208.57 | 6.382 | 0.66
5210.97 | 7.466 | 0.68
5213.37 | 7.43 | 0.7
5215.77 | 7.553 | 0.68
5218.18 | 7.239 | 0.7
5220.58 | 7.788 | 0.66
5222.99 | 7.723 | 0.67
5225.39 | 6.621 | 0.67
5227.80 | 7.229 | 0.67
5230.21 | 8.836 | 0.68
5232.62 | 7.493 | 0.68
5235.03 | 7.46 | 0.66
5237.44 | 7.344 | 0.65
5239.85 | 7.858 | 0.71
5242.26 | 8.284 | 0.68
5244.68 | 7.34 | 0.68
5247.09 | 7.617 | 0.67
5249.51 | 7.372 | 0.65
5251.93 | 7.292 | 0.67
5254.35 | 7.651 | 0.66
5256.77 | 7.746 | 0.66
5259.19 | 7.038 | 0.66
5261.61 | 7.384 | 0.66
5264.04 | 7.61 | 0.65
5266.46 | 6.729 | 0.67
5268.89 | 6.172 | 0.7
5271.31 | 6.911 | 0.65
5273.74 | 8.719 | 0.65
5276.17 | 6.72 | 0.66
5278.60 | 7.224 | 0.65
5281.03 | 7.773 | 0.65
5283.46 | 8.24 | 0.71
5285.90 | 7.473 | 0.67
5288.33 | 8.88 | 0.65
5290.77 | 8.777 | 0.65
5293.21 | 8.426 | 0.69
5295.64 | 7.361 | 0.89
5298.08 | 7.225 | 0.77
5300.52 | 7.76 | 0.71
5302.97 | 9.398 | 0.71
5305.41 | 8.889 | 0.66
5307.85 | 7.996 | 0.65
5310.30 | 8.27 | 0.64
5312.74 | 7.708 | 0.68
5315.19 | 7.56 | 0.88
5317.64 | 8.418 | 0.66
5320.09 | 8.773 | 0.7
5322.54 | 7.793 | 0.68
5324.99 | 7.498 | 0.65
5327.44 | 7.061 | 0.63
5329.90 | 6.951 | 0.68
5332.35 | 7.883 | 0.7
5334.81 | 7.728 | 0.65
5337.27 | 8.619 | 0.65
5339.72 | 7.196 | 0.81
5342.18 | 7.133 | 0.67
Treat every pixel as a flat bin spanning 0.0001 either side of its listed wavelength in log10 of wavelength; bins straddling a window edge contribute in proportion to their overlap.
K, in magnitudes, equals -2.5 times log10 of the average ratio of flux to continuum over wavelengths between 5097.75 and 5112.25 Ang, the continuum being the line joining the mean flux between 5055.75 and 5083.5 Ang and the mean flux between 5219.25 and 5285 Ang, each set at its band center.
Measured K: 0.079 mag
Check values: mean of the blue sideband 7.73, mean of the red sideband 7.49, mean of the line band 7.14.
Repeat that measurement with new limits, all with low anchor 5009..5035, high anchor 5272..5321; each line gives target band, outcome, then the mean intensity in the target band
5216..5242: 0.039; 7.58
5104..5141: 0.077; 7.02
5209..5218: 0.065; 7.36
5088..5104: 0.029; 7.26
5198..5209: 0.054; 7.4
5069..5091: -0.015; 7.51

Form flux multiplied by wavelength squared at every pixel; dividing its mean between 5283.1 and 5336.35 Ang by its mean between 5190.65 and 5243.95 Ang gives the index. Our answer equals 1.12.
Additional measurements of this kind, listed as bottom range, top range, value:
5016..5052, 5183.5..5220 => 1.01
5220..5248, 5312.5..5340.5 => 1.06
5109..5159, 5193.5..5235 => 1.08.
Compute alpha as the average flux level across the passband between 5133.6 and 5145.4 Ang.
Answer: 7.61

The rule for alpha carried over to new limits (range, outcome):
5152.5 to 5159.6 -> 7.47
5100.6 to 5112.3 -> 7.21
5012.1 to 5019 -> 6.97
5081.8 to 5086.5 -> 8.06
